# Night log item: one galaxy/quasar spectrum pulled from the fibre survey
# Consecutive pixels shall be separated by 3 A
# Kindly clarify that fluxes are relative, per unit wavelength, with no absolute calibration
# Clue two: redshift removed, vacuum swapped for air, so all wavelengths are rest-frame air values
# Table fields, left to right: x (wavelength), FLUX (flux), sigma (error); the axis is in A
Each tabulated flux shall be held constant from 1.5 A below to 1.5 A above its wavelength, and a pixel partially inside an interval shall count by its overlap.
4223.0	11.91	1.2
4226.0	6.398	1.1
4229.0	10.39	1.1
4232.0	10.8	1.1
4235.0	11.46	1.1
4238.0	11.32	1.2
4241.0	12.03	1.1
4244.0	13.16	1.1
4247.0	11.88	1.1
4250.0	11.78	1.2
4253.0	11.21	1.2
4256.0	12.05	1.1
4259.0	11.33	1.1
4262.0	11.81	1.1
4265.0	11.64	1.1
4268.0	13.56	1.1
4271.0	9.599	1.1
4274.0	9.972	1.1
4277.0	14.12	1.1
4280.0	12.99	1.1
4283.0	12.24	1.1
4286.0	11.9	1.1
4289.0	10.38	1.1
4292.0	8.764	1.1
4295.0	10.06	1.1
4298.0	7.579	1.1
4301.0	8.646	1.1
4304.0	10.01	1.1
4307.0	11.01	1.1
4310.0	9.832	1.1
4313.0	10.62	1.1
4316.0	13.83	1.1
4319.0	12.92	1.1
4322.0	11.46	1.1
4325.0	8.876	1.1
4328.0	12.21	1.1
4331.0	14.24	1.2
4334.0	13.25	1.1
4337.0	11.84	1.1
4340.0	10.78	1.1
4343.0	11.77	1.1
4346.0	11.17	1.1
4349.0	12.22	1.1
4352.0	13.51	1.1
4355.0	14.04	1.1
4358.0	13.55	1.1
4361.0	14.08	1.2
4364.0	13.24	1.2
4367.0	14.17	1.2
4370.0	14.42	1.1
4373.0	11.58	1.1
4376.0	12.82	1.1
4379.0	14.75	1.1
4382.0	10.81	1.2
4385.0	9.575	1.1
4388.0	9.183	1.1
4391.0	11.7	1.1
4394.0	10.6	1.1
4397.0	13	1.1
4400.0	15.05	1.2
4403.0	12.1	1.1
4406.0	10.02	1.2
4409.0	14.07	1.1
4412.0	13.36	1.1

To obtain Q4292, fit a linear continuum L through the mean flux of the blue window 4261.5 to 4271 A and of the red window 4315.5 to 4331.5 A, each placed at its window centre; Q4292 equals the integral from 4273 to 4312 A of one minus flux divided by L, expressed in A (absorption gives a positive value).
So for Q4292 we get 4.6 A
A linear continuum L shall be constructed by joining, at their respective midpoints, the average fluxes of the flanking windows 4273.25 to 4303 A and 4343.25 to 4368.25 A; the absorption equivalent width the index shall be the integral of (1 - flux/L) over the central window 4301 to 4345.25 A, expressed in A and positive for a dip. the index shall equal 1.7 A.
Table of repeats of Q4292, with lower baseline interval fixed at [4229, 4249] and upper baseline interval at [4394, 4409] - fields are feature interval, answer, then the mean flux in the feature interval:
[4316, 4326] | 0.4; 11.6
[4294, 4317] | 3.6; 10.1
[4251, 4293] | 0.9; 11.6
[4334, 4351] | 0.6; 11.8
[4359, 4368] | -1.1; 13.8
